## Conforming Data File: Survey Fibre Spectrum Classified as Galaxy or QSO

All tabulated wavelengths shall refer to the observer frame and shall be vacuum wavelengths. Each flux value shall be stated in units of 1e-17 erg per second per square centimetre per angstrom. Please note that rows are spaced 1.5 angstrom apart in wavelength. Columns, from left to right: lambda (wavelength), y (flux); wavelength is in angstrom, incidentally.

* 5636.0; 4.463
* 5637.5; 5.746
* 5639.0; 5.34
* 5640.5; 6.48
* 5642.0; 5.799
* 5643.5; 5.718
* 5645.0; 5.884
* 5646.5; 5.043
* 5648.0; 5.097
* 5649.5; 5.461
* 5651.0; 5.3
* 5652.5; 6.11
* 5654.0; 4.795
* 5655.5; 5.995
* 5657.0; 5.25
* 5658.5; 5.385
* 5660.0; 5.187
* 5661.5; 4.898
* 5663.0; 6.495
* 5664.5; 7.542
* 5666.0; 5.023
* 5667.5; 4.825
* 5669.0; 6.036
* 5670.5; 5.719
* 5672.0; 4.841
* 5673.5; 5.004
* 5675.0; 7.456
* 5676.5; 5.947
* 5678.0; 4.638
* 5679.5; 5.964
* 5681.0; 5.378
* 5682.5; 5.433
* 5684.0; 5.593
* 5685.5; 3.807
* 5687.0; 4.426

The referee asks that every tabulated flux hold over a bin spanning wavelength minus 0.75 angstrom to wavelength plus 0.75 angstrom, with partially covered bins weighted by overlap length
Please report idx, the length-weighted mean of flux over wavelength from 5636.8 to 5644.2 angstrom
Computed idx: 5.82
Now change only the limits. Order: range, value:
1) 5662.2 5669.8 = 5.98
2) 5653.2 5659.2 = 5.36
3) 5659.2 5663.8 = 5.55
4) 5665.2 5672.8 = 5.3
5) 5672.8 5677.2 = 6.15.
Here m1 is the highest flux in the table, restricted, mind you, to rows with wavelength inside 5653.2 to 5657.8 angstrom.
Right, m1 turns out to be 5.995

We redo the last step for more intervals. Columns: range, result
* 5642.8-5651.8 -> 5.884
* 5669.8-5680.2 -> 7.456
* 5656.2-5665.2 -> 7.542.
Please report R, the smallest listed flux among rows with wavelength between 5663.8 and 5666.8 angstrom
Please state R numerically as 5.023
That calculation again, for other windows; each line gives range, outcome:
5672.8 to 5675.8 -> 5.004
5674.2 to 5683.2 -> 4.638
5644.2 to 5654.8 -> 4.795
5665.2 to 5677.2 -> 4.825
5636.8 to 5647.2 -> 5.043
